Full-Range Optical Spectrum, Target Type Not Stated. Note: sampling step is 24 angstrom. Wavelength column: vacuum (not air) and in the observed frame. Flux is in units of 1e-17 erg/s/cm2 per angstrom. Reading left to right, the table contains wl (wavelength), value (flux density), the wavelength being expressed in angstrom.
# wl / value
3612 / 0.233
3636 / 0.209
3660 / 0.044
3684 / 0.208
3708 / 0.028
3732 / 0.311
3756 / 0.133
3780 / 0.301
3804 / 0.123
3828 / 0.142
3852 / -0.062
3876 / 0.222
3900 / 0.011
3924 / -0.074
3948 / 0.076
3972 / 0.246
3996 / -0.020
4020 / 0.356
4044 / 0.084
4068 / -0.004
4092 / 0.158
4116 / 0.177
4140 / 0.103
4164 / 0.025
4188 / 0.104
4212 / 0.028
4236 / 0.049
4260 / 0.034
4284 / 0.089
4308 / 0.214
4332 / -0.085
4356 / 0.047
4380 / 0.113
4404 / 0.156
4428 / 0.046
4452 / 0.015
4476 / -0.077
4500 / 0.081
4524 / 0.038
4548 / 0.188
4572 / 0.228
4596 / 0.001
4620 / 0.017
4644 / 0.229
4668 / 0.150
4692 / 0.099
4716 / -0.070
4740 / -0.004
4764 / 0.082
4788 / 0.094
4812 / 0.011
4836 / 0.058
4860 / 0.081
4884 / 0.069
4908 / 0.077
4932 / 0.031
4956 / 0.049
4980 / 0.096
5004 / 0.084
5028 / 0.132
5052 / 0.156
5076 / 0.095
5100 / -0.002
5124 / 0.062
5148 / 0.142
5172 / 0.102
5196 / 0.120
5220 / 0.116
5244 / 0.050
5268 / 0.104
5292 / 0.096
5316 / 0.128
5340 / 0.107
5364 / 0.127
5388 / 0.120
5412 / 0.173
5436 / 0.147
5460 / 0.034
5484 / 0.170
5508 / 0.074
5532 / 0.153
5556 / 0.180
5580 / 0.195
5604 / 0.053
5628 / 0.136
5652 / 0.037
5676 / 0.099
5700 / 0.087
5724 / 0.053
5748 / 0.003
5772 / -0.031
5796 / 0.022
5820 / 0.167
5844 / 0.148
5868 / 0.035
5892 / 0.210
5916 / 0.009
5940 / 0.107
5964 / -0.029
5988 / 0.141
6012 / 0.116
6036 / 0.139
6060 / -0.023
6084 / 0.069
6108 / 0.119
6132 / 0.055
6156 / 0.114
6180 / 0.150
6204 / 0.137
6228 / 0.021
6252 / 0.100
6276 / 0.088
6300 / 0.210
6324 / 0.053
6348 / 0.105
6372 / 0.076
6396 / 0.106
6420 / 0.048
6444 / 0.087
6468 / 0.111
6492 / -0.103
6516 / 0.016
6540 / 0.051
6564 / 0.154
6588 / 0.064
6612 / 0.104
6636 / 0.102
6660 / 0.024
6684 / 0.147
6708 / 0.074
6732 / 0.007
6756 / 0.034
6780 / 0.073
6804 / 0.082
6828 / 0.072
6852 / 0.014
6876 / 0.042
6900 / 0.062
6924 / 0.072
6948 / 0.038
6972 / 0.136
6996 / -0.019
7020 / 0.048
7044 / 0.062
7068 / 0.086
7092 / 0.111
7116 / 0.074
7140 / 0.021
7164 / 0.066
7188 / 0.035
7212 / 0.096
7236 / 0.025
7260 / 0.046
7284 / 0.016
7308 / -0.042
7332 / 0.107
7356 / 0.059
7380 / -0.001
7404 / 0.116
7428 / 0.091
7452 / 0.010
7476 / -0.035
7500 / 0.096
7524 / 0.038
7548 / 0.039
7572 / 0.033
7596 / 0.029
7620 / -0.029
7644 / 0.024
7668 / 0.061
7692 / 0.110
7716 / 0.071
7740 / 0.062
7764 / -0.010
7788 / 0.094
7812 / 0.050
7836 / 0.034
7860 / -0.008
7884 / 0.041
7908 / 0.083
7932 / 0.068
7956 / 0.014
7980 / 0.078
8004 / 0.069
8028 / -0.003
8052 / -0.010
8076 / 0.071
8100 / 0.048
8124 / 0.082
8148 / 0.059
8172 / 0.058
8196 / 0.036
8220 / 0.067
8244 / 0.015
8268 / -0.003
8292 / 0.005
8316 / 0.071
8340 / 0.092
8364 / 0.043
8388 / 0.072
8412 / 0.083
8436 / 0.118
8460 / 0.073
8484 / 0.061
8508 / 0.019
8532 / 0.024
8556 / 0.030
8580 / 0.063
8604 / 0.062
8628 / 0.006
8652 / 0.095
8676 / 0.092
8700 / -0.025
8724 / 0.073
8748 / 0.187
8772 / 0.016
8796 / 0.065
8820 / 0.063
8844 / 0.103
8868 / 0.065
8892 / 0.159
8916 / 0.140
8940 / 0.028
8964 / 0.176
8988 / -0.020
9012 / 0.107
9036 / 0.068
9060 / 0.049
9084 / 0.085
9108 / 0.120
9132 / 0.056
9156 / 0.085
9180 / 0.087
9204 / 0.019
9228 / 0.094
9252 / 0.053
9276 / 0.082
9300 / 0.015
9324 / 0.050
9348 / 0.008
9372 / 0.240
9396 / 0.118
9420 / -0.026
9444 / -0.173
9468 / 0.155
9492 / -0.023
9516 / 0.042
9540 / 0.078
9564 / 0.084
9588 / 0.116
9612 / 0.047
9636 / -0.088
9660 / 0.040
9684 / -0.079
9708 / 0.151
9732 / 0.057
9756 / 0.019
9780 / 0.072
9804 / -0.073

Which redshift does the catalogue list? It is 0.333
